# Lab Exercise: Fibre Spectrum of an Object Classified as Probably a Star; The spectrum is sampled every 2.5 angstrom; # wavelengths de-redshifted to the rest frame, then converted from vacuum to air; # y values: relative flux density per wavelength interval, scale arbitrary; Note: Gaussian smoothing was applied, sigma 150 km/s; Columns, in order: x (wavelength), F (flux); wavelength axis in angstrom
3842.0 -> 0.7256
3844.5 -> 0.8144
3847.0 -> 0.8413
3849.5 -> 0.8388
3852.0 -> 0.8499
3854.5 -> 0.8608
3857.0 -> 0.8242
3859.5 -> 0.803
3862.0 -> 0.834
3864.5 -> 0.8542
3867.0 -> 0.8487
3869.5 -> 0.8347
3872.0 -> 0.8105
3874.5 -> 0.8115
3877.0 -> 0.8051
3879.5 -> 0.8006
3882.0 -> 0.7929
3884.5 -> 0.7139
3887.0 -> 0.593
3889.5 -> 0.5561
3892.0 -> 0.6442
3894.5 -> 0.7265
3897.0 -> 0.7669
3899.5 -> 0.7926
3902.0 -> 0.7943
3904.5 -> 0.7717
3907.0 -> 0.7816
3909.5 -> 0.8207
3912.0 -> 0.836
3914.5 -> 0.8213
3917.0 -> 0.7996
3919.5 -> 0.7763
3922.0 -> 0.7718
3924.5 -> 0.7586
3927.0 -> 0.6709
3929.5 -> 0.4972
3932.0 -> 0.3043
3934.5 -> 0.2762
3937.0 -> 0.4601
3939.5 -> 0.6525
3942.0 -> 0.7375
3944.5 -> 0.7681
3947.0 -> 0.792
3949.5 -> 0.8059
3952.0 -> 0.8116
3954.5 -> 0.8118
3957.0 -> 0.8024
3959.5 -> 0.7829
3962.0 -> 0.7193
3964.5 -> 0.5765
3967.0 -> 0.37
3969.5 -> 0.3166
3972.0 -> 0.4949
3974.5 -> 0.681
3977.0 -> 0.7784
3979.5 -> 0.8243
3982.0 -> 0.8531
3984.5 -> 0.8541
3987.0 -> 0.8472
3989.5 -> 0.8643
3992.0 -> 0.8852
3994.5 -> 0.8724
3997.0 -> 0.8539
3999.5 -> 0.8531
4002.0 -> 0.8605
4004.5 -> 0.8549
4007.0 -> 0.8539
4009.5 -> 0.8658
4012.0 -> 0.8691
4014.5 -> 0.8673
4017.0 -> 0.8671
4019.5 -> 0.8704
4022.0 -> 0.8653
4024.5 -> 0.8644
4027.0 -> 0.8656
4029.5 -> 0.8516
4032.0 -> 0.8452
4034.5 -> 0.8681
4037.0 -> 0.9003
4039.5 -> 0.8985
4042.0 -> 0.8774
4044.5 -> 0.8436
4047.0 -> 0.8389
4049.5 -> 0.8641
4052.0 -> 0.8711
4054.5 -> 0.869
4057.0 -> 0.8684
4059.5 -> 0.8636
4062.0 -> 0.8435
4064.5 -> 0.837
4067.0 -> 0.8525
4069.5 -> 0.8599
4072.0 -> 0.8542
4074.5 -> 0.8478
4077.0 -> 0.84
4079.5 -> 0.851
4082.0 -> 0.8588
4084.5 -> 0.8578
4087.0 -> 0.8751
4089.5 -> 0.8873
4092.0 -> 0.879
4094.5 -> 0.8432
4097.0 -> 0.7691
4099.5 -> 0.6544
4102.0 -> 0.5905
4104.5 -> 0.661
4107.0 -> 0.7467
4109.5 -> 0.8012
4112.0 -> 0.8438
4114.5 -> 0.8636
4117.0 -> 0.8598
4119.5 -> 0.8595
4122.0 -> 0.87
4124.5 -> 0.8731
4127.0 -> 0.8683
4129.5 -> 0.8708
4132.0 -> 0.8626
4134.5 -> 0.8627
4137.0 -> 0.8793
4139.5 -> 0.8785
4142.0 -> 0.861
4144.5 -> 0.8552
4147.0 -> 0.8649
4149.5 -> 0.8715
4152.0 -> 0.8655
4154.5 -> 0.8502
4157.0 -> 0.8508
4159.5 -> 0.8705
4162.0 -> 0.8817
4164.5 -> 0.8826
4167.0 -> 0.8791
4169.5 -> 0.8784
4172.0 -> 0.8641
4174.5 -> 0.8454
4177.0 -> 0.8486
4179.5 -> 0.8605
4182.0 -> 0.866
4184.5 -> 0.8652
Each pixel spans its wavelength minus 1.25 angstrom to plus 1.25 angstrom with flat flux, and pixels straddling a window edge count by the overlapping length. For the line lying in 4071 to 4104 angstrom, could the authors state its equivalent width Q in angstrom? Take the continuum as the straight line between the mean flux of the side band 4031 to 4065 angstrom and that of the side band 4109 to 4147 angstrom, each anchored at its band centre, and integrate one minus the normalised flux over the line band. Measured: 1.9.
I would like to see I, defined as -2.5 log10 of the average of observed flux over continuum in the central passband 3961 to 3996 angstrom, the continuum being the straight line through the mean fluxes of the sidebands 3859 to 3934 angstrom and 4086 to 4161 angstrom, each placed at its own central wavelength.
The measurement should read 0.09 mag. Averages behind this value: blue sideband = 0.741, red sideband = 0.833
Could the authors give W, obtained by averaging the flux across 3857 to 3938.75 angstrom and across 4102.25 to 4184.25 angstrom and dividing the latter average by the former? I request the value 1.17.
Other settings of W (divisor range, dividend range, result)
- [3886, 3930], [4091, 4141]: 1.11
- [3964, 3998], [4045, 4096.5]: 1.19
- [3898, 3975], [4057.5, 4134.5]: 1.22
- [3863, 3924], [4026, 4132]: 1.09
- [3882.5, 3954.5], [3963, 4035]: 1.13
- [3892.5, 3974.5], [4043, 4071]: 1.25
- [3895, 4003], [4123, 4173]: 1.20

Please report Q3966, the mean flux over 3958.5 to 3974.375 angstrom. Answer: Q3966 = 0.549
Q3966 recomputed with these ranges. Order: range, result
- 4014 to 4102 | 0.85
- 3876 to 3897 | 0.707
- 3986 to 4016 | 0.862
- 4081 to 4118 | 0.799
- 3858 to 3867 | 0.833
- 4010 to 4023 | 0.868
